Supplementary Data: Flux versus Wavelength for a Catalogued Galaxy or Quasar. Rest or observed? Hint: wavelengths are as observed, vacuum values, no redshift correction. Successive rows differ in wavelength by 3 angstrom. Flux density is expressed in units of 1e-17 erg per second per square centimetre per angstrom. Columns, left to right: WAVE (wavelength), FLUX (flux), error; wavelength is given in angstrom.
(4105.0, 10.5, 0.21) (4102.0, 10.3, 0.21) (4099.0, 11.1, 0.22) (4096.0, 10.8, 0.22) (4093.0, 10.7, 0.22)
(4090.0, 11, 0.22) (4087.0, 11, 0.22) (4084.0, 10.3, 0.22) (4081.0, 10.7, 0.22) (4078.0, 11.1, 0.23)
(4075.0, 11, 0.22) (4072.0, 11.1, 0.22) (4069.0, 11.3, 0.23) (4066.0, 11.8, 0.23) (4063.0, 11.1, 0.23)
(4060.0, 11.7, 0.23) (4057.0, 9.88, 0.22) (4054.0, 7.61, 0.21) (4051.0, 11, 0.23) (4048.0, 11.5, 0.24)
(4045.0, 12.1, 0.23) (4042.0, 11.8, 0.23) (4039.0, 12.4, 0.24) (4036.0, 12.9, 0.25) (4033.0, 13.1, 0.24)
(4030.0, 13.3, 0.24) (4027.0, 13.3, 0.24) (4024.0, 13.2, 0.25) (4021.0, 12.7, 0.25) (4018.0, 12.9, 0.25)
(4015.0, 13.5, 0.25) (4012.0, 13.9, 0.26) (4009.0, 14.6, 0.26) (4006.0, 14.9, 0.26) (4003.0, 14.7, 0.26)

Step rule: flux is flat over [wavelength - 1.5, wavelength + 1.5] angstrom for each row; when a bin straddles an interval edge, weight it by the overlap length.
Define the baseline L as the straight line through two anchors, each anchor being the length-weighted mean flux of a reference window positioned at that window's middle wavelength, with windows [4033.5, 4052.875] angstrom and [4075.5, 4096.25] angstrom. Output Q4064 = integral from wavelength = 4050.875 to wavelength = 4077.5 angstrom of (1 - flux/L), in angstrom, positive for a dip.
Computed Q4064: 1.5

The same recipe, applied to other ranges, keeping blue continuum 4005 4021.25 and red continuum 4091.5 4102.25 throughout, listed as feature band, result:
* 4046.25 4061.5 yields 2.4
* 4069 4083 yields 0.7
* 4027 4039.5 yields 0.1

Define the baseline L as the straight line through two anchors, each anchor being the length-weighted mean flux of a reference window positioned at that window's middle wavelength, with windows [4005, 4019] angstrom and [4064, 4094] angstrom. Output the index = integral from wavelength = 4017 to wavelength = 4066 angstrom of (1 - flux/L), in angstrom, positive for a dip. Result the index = 3.1 angstrom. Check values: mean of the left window 14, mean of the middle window 11.9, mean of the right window 11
